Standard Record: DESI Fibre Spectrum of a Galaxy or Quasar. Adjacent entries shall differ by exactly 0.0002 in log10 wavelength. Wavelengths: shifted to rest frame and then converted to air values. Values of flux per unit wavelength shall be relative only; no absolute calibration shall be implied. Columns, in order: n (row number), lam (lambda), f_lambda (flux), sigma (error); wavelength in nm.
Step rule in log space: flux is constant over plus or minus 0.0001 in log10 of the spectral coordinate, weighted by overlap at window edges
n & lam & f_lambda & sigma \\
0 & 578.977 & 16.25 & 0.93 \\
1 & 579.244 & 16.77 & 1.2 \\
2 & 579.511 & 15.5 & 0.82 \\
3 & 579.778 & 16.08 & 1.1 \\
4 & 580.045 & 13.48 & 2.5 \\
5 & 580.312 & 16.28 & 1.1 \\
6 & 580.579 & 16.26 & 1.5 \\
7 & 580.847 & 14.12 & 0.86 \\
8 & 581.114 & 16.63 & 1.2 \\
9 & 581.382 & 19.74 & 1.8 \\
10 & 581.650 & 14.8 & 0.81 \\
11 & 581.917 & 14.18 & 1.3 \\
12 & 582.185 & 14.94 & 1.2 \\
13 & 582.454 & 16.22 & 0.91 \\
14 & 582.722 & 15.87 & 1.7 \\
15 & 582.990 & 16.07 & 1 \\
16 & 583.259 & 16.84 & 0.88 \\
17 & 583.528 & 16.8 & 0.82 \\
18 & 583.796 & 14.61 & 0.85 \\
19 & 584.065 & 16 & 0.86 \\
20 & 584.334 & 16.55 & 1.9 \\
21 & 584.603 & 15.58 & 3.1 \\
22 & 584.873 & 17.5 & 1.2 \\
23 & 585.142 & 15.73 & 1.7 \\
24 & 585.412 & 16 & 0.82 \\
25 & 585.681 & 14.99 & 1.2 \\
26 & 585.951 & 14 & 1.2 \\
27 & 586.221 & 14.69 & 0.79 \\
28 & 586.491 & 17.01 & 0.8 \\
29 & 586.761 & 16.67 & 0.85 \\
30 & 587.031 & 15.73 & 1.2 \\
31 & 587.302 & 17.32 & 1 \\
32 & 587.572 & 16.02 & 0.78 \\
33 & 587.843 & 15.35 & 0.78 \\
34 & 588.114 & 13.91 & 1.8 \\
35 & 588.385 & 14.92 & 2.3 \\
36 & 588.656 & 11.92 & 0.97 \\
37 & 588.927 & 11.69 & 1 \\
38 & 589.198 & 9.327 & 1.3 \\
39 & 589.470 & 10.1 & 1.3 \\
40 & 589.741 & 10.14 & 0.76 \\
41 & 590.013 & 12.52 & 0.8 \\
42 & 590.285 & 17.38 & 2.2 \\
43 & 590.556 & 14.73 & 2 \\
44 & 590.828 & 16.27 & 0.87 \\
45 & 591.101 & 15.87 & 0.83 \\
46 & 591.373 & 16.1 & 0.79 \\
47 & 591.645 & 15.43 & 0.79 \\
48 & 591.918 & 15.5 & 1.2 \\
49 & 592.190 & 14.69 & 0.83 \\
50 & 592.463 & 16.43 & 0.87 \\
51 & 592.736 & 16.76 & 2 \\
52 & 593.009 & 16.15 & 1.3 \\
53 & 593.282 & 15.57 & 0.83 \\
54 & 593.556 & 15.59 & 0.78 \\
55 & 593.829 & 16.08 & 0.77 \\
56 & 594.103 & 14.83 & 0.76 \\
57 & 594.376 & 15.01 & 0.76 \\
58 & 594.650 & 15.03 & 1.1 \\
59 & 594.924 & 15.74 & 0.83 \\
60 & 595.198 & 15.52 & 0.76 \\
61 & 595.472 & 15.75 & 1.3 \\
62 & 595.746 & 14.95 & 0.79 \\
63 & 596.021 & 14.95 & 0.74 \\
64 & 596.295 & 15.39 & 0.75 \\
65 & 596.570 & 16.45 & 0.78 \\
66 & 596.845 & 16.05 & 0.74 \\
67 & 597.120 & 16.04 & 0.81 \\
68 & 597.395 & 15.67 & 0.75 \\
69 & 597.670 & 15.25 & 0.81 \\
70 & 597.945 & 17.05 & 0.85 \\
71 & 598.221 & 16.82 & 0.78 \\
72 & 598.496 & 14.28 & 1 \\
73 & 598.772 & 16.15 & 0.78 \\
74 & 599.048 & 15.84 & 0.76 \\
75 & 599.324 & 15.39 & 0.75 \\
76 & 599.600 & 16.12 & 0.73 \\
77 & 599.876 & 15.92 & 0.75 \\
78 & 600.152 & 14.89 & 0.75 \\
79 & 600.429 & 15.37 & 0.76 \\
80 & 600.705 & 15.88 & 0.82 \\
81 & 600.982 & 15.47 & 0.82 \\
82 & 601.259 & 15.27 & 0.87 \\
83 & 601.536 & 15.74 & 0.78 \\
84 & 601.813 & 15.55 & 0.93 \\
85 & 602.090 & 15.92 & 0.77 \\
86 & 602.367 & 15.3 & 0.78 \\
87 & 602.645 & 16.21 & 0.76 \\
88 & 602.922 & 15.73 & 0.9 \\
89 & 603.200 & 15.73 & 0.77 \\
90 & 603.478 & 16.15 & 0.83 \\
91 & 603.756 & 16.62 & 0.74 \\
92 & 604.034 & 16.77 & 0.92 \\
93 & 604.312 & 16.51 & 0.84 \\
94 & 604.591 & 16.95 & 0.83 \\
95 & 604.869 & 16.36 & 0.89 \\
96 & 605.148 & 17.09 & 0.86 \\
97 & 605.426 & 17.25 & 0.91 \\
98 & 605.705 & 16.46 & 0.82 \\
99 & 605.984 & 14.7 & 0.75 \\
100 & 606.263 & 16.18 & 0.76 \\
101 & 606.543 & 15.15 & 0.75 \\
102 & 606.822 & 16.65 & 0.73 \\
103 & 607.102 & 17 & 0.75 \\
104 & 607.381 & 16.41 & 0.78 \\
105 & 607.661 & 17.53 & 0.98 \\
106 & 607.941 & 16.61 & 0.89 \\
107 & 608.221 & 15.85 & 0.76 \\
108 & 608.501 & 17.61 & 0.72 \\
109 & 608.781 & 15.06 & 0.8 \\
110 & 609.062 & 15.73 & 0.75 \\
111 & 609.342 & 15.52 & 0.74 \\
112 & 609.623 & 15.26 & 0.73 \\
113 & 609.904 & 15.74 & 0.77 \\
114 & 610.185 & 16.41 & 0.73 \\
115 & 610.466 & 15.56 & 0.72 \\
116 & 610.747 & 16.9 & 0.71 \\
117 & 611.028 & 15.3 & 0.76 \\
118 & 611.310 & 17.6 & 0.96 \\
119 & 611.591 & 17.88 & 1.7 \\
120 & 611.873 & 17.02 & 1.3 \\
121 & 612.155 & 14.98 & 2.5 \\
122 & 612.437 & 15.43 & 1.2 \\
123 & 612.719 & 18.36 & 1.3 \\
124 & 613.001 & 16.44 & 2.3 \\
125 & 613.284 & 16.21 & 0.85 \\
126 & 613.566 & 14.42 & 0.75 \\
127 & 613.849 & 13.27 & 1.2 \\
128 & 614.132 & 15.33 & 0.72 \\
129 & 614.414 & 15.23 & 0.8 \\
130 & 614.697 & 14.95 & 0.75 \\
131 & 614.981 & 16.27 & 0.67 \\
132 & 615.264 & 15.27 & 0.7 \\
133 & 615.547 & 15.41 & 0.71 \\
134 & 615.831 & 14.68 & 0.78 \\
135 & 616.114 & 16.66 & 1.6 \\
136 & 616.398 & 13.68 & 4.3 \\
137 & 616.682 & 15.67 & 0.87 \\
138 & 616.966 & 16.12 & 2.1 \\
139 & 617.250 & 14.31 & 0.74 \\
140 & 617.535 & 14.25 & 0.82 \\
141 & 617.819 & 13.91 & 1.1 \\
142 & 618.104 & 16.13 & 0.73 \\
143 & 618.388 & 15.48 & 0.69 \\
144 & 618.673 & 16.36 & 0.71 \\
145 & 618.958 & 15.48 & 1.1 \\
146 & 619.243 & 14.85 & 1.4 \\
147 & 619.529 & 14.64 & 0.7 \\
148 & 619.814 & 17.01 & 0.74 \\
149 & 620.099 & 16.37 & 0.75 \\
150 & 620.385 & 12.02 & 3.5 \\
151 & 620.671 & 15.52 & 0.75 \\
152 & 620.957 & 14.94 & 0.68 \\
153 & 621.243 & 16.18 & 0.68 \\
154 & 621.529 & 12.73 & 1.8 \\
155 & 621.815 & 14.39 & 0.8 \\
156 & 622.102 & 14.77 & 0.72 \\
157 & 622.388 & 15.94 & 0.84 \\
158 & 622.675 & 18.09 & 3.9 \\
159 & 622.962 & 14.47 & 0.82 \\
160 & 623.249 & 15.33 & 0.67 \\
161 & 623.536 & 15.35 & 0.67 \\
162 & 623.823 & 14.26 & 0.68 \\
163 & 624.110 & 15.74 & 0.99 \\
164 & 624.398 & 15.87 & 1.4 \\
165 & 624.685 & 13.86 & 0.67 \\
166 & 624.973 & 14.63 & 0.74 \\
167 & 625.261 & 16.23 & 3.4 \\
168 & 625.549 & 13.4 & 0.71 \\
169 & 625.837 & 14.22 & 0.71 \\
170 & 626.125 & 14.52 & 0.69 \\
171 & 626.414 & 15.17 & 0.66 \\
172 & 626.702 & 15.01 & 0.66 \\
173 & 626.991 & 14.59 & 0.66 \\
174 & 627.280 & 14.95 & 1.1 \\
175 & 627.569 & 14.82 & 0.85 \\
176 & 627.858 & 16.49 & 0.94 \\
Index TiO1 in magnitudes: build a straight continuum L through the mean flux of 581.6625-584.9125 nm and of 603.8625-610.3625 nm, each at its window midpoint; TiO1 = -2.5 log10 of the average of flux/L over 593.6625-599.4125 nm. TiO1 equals 0.03 mag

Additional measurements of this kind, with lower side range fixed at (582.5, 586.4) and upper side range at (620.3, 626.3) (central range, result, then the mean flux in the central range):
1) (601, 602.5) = -0.01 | 15.6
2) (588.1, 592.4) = 0.14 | 13.8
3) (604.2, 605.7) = -0.10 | 16.8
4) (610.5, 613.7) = -0.08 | 16.4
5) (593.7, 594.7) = 0.02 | 15.2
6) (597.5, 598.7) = -0.02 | 15.9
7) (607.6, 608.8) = -0.09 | 16.6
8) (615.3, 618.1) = 0.00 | 15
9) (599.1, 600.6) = -0.01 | 15.6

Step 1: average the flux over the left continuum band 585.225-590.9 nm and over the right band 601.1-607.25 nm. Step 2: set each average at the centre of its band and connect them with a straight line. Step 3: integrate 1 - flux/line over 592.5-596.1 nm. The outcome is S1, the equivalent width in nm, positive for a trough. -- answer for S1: -0.13 nm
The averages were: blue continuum 14.3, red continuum 16.1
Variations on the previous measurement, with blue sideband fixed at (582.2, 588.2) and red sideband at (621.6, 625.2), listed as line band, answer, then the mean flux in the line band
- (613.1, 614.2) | 0.038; 14.8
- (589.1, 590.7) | 0.338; 12.5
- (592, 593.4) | -0.014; 15.9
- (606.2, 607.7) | -0.091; 16.4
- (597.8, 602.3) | -0.030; 15.7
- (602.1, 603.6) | -0.025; 15.8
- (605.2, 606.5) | -0.052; 16.1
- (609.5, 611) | -0.049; 15.9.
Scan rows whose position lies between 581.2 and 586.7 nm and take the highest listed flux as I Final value 19.74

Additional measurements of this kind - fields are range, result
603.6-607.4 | 17.25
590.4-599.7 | 17.05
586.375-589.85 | 17.32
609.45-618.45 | 18.36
